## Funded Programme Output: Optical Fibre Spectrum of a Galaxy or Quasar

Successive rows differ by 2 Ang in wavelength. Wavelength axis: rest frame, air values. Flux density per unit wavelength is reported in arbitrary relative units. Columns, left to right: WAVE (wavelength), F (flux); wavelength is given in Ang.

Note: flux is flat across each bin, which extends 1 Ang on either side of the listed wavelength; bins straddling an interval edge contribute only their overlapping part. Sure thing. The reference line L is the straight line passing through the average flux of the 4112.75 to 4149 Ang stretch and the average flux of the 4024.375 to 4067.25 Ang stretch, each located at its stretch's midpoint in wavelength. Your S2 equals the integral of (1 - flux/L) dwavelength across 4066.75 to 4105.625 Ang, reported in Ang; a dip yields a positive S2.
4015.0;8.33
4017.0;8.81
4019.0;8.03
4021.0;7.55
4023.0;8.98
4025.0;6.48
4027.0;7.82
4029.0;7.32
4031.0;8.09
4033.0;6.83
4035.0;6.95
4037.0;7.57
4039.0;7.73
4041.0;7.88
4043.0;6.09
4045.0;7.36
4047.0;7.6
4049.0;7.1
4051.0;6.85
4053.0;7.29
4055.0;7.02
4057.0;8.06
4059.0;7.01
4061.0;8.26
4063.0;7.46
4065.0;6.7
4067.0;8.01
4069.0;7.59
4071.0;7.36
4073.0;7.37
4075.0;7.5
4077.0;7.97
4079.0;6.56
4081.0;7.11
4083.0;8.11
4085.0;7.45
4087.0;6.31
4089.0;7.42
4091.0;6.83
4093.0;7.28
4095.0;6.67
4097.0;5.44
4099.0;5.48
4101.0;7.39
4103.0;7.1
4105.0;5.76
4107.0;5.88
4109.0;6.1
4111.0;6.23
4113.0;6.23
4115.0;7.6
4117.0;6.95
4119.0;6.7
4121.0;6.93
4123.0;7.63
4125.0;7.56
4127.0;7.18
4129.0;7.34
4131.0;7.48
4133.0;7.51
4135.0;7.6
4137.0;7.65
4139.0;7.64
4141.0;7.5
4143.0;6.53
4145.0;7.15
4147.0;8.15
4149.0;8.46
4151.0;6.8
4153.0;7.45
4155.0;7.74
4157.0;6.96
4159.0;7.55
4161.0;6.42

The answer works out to 1.7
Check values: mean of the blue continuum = 7.34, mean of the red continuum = 7.35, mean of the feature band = 7.03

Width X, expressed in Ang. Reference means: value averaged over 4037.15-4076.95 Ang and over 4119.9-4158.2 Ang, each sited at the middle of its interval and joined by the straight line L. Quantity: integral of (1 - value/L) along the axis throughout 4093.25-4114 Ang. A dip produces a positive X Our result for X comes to 3.2 Ang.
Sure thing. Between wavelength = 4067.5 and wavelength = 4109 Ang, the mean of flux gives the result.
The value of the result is 6.92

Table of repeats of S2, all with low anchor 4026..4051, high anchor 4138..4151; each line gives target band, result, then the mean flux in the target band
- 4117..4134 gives 0.5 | 7.27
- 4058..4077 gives -0.3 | 7.5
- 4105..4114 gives 1.7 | 6.07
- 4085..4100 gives 1.8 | 6.55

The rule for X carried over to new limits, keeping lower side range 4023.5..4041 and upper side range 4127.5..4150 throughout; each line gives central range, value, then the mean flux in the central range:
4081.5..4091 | 0.28 Ang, 7.26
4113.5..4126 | 0.55 Ang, 7.19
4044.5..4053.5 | 0.26 Ang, 7.23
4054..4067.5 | -0.05 Ang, 7.48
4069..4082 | 0.24 Ang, 7.33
